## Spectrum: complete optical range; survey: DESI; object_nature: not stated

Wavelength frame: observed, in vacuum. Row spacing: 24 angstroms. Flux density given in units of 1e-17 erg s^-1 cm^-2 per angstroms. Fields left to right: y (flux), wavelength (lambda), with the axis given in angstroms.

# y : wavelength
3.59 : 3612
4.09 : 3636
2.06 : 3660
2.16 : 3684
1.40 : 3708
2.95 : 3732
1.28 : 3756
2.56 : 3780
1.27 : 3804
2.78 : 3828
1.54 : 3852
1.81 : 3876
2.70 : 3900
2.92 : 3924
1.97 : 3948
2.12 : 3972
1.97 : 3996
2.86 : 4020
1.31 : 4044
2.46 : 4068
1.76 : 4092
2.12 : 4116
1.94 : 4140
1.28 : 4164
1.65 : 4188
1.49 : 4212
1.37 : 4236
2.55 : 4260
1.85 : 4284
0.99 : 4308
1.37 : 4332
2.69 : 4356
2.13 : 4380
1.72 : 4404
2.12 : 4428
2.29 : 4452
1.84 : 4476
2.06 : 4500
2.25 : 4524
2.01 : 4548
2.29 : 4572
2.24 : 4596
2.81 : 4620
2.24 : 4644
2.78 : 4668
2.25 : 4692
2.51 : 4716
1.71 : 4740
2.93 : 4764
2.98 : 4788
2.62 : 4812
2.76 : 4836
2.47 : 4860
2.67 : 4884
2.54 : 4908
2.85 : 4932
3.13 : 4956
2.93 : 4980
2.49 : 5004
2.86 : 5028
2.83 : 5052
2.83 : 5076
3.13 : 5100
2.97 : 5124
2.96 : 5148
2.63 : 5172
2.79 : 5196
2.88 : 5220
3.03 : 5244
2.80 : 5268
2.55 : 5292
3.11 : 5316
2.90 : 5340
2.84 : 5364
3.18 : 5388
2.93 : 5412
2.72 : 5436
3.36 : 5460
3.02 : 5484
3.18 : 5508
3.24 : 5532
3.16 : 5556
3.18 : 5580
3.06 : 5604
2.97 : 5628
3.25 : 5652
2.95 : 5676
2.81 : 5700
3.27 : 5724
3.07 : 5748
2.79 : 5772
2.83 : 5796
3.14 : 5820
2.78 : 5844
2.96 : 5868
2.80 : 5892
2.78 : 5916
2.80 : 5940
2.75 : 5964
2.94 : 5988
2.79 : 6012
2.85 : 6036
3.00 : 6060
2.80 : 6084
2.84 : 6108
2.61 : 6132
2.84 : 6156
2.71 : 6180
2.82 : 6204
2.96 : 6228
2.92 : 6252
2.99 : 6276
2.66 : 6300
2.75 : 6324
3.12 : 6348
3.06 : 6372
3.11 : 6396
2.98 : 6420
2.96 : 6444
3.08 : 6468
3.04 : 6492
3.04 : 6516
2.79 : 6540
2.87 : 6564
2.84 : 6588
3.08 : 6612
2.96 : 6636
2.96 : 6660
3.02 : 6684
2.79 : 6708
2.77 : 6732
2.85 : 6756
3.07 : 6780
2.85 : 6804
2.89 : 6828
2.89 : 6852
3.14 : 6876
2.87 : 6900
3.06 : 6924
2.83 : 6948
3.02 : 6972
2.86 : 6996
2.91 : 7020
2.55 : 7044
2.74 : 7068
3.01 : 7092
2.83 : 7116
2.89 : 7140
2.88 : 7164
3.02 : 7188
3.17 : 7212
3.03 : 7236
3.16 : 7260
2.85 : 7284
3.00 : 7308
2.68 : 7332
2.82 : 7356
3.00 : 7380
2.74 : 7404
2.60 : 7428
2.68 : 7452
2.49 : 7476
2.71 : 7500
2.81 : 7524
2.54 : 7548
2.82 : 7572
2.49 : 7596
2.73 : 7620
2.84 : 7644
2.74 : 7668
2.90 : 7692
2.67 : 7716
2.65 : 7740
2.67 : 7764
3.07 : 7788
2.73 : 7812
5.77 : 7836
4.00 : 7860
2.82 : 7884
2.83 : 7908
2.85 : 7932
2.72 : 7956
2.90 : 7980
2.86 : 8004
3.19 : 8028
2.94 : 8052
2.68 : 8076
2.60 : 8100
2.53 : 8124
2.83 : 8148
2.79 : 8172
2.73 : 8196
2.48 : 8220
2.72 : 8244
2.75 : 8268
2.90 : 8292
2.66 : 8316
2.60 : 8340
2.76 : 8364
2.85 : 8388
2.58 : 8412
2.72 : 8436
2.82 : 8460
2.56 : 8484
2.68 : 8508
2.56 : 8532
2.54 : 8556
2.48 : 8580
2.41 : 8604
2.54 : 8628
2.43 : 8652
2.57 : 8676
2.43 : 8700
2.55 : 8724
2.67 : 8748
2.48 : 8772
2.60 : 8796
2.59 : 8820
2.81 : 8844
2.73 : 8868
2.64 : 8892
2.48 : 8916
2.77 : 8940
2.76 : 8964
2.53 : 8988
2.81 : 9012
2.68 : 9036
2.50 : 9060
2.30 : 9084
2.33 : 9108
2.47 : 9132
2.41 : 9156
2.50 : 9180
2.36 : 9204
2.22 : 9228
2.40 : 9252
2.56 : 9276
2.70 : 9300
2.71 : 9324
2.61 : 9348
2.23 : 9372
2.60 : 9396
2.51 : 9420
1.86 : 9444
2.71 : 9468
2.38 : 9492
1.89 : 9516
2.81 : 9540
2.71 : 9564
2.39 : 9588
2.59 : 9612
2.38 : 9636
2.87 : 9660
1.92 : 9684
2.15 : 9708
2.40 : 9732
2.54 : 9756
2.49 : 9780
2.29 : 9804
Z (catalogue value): 0.195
